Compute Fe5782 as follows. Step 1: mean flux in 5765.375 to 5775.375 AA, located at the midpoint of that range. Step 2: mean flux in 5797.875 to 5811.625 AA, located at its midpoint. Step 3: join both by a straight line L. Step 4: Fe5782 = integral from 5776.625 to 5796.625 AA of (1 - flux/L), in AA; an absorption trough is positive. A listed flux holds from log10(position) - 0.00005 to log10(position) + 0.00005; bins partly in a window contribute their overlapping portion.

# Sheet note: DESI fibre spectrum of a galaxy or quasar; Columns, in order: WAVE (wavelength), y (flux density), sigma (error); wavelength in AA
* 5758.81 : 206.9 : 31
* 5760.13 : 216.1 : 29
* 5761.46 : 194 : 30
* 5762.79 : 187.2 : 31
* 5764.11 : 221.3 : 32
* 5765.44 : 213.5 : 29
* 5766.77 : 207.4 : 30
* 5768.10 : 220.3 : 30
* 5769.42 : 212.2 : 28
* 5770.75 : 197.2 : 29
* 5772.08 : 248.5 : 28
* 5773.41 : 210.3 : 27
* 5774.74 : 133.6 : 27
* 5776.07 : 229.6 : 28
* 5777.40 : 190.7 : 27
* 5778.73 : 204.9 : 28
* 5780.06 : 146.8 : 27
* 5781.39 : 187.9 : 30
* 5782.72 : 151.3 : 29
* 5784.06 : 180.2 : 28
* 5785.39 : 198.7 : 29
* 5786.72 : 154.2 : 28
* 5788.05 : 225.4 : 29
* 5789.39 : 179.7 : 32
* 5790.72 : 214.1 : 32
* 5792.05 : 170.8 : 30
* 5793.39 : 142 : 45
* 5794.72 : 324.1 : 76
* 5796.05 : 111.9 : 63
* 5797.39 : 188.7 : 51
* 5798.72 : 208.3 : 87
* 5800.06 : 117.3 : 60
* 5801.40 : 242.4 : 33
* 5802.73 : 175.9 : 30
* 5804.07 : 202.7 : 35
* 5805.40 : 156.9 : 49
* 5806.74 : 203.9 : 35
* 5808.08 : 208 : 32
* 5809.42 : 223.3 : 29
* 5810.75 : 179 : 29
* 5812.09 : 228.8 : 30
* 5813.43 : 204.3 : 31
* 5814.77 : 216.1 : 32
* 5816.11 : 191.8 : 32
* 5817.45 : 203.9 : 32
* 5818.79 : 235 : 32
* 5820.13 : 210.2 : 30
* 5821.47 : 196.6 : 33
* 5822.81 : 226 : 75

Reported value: 1.3 AA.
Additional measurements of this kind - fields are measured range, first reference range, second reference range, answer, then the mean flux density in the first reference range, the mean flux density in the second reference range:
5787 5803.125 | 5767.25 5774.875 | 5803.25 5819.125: 1.14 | 209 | 204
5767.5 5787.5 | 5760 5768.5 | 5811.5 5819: 1.67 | 208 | 212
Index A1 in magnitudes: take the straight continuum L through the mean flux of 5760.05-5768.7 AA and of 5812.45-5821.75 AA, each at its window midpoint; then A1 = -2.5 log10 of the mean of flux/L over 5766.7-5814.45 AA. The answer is 0.08 mag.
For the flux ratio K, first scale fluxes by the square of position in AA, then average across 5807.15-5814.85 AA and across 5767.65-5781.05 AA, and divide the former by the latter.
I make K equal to 1.1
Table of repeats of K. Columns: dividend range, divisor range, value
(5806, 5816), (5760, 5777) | 1.02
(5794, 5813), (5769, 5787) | 1.05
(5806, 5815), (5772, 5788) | 1.13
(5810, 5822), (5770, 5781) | 1.08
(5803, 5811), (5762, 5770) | 0.94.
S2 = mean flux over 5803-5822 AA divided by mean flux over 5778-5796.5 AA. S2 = 1.09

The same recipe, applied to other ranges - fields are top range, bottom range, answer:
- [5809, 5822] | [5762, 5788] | 1.07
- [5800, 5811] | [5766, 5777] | 0.94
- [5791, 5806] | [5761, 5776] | 0.91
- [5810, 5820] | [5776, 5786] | 1.14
